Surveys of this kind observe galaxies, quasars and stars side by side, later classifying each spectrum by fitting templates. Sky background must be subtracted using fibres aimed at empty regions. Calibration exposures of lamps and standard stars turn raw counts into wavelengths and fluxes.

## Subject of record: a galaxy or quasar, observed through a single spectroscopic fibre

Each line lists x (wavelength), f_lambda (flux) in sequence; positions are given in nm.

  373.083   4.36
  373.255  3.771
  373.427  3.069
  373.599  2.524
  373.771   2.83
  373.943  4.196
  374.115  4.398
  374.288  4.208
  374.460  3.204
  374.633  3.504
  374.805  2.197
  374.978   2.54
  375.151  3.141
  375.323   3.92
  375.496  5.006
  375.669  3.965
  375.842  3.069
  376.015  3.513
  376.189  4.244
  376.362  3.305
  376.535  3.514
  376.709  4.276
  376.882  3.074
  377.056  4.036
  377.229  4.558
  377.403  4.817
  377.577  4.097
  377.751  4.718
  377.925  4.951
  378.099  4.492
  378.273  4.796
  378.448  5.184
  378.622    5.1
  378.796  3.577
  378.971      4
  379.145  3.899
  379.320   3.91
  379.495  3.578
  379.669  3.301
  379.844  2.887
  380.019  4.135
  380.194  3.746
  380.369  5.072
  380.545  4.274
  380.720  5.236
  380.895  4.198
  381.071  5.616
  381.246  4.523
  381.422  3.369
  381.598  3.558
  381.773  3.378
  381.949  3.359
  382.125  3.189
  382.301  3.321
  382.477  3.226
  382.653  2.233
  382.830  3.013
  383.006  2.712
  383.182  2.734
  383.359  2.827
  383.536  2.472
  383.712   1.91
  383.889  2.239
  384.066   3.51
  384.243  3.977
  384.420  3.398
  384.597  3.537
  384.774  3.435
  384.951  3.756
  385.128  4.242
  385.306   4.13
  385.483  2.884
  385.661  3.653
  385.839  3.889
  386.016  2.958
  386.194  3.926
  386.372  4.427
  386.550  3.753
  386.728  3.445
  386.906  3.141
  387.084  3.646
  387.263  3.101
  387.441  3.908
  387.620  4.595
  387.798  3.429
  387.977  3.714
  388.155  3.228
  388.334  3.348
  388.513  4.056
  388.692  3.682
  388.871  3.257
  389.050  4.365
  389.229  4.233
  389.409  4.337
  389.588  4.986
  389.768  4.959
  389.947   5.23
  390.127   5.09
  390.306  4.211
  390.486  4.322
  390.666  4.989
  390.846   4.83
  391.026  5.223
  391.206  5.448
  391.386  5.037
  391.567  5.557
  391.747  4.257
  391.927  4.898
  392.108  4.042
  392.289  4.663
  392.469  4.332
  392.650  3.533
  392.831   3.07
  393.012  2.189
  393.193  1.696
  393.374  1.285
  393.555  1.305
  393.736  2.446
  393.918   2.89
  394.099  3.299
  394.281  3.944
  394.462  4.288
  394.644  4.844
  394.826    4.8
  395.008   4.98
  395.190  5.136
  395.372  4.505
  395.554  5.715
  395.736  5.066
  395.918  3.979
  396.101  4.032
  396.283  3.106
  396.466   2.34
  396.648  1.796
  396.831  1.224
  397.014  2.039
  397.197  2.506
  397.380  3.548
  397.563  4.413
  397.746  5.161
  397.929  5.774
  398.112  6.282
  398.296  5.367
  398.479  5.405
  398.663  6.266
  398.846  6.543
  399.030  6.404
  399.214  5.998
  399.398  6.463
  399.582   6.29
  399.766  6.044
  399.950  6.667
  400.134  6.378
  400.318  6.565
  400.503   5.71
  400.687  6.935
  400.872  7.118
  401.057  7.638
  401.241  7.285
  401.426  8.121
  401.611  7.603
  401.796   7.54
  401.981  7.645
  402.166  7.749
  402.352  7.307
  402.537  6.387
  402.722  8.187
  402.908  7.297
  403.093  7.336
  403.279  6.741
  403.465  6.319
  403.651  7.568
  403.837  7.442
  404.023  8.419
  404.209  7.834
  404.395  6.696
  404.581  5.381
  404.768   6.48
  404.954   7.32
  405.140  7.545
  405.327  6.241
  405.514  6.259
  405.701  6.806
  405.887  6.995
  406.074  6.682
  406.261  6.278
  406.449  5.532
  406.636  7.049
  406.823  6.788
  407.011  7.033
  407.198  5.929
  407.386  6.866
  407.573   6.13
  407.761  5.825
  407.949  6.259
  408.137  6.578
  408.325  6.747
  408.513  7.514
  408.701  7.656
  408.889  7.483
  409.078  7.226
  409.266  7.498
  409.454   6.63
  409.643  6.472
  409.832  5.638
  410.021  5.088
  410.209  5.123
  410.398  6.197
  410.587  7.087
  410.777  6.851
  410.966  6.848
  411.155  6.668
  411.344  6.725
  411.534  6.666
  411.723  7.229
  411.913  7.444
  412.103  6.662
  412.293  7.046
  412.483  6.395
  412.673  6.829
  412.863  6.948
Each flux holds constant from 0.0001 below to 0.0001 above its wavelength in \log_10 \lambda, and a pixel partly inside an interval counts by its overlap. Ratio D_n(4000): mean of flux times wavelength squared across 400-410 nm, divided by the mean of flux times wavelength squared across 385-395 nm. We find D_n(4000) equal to 1.9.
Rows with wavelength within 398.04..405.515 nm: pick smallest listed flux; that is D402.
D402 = 5.367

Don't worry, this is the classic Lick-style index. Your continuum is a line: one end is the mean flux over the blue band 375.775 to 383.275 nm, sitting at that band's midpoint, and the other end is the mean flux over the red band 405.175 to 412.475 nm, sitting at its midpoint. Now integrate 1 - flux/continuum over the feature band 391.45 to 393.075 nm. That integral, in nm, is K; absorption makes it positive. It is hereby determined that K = 0.31 nm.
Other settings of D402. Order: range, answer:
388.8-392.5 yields 3.257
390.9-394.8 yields 1.285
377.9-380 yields 2.887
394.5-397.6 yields 1.224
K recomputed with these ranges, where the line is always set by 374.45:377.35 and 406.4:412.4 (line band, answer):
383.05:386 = 0.760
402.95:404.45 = -0.288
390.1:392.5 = 0.109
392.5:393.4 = 0.452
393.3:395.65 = 0.660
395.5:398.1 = 0.867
